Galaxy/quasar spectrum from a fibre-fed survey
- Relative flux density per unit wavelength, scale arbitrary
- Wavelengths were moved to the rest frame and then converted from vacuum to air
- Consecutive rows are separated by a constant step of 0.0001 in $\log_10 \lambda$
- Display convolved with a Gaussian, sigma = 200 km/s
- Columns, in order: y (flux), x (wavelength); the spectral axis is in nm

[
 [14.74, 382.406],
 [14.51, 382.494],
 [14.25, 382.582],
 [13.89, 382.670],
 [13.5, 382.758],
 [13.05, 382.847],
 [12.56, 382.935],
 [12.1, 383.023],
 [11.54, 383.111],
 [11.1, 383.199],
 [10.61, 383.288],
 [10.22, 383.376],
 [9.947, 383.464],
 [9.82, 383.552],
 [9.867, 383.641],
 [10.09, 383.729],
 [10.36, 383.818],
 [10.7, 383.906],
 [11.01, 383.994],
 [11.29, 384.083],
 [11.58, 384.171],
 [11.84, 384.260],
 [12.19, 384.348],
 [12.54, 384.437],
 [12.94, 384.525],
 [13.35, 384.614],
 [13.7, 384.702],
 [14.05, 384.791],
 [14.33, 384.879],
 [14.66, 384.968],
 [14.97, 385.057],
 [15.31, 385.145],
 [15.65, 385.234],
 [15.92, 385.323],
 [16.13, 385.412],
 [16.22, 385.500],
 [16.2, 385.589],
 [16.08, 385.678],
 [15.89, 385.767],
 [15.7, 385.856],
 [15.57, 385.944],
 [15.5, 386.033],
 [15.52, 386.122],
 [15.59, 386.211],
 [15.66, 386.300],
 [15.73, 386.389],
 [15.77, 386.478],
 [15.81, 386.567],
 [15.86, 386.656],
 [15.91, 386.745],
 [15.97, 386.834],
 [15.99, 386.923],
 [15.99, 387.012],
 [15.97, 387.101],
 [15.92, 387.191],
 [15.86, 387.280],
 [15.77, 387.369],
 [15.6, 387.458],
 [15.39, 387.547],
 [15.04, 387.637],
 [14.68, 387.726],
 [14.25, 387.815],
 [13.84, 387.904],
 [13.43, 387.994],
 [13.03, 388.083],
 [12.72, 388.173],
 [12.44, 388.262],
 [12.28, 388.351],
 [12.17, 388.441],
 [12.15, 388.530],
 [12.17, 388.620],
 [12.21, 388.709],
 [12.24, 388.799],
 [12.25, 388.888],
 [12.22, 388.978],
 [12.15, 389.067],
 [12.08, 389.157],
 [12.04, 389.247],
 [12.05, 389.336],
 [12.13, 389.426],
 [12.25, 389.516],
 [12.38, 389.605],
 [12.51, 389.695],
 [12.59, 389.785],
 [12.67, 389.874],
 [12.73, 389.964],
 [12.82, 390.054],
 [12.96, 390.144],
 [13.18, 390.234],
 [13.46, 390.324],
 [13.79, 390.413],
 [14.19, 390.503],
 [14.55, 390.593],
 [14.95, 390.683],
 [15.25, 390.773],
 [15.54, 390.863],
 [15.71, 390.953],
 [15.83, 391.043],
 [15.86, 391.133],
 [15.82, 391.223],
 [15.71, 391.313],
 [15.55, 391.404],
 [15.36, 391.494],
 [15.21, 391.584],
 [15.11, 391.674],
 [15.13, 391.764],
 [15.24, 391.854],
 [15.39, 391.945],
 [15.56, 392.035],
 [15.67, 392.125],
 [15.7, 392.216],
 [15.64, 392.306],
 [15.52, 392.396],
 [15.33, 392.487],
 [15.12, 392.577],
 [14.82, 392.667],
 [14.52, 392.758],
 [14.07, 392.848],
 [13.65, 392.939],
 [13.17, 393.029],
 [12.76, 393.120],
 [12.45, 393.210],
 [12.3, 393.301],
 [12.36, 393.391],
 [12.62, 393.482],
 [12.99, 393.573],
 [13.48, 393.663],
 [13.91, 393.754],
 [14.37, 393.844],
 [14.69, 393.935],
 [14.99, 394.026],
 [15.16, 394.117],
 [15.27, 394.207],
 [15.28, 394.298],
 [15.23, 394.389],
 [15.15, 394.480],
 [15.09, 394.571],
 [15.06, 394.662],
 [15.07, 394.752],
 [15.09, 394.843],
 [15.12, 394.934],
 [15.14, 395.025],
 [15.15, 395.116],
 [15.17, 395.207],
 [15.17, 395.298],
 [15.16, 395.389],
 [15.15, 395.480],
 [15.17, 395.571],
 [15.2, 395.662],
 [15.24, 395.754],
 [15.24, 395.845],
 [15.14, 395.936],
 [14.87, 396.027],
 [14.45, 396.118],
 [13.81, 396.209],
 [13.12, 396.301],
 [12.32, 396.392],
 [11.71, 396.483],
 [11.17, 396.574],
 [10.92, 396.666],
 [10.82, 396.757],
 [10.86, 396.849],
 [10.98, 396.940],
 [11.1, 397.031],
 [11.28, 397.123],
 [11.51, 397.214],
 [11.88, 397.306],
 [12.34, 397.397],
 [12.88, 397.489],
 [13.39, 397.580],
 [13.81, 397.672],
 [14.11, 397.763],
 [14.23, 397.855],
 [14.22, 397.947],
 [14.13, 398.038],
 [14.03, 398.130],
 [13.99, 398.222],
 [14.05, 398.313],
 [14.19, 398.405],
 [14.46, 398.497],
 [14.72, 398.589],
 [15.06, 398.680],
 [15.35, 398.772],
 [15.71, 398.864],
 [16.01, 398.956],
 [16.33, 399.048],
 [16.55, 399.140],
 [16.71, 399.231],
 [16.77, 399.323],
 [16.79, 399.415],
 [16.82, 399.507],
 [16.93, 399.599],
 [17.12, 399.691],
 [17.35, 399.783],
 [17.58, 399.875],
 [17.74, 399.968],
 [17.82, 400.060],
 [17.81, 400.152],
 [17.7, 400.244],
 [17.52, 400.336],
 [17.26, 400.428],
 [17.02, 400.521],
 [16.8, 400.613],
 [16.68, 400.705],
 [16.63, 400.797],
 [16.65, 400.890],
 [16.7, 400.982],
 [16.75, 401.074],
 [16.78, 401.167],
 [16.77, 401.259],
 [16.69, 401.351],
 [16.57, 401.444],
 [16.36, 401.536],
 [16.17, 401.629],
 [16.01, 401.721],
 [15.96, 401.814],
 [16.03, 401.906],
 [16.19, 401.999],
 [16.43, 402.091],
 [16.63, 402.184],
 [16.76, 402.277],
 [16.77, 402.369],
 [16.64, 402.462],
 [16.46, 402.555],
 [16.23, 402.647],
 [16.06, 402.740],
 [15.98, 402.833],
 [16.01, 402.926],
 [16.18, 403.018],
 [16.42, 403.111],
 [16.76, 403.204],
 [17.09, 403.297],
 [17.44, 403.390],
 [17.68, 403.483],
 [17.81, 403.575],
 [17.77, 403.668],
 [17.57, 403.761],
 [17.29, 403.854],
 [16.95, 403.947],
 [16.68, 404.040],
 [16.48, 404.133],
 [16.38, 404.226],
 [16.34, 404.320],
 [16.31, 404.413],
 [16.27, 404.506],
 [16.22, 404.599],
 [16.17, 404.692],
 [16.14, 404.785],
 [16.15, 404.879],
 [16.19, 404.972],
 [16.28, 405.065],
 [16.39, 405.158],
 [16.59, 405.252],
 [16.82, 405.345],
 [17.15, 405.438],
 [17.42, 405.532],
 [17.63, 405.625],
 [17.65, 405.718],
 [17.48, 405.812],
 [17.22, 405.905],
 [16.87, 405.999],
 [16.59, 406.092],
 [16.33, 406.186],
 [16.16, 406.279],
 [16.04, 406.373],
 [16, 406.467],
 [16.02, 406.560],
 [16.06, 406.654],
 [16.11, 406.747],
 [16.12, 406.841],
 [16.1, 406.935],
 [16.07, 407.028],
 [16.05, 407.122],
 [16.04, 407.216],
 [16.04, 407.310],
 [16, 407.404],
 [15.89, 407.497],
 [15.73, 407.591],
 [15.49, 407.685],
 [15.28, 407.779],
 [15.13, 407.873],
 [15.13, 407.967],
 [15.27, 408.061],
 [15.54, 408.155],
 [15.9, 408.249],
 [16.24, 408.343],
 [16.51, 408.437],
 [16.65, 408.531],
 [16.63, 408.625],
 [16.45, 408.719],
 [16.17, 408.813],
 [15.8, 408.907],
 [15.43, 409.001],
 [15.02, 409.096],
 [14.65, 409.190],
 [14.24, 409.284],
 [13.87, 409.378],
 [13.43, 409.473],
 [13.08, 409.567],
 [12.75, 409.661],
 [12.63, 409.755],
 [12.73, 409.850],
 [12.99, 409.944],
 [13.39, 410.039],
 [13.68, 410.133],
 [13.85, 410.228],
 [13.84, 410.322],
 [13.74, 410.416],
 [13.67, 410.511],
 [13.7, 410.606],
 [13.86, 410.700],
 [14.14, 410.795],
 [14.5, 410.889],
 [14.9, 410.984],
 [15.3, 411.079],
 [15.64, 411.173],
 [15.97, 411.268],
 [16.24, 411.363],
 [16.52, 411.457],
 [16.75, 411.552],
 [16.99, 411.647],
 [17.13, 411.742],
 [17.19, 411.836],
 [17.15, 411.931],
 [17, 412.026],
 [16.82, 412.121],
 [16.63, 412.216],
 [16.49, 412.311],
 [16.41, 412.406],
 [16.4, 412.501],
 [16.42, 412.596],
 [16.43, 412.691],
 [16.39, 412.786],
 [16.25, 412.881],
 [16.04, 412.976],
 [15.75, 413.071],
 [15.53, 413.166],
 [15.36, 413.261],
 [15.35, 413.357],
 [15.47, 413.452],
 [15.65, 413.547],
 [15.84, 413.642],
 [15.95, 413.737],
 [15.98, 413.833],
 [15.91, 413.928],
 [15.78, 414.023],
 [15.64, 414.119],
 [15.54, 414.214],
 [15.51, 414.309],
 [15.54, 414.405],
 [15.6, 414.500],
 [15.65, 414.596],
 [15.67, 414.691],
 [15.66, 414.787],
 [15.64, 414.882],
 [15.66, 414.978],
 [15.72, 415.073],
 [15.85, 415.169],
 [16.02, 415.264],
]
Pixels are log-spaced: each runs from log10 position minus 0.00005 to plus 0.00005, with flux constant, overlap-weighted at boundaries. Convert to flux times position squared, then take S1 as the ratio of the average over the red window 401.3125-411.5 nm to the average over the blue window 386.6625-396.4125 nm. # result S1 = 1.20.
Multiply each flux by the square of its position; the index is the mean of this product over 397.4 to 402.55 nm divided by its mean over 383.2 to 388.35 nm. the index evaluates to 1.23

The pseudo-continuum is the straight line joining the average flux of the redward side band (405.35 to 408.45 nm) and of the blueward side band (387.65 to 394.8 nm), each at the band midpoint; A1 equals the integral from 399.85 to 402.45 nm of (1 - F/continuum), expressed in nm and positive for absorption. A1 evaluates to -0.24 nm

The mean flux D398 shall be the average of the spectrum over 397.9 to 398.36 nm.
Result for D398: 14.1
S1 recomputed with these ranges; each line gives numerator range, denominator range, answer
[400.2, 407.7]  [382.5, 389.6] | 1.33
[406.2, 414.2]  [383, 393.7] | 1.25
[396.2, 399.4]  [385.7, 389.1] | 0.99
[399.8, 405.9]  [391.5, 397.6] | 1.25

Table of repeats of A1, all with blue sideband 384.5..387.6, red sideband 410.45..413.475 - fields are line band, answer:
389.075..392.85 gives 0.30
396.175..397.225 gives 0.27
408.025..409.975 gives 0.12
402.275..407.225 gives -0.26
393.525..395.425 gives 0.09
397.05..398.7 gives 0.23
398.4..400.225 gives -0.09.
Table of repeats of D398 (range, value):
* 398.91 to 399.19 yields 16.3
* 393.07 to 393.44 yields 12.5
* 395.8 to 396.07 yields 15.1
